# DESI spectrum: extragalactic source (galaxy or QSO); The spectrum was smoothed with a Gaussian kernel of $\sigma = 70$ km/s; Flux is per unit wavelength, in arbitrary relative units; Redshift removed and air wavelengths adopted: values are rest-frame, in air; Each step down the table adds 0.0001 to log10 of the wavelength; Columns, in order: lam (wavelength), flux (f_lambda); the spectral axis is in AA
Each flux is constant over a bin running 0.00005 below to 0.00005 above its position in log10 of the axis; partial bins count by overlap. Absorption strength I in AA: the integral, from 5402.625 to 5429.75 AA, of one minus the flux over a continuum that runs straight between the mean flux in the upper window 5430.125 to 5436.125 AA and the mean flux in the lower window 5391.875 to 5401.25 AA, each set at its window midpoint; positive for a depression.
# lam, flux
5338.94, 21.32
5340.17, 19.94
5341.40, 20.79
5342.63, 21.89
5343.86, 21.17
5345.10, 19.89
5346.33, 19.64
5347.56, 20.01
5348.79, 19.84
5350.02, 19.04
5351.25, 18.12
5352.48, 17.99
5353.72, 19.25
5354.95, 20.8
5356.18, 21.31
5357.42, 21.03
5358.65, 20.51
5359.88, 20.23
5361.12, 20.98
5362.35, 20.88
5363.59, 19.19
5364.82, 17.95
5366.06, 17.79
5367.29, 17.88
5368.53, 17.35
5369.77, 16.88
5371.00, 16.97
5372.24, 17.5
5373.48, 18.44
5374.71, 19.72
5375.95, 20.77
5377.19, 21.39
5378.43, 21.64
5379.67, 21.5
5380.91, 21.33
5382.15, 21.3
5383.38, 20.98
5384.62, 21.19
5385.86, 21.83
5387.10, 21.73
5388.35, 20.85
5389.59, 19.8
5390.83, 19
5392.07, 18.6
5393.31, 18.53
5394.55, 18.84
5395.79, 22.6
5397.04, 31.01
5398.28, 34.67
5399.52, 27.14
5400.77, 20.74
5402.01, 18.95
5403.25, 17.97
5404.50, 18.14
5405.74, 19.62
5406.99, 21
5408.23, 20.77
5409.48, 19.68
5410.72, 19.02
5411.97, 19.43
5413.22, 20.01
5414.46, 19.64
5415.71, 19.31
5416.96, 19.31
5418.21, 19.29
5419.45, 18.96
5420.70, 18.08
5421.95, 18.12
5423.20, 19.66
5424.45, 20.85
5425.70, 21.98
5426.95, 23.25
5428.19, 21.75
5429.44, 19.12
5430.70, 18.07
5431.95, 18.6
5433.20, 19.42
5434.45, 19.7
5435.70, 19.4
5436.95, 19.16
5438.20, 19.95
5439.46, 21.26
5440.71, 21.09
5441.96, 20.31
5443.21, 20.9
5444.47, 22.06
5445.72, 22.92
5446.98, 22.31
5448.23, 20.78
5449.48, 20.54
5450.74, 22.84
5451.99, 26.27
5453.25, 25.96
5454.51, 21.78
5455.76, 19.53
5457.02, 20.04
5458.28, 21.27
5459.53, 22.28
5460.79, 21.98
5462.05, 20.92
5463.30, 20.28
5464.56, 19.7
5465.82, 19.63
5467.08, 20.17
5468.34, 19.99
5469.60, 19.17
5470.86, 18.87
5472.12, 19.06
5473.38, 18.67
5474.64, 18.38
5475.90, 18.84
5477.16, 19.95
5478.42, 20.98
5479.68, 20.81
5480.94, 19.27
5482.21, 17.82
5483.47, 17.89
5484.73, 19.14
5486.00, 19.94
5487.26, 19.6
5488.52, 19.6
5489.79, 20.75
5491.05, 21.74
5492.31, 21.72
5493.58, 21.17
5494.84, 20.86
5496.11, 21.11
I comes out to 2.0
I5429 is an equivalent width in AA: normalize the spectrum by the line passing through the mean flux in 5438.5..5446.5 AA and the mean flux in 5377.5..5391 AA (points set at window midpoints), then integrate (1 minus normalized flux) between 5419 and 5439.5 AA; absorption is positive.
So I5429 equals 1.4 AA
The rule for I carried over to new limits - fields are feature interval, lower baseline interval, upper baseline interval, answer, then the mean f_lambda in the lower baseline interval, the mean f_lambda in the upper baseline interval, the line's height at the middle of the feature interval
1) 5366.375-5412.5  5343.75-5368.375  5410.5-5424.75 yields -2.9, 19.6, 19.3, 19.4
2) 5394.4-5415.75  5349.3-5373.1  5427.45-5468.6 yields -1.9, 19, 20.9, 20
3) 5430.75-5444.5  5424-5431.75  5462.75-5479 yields 0.3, 20.7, 19.5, 20.4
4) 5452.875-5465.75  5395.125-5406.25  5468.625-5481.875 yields -0.6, 23.4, 19.4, 20.2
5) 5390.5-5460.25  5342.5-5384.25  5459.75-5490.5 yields -4.4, 19.7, 19.7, 19.7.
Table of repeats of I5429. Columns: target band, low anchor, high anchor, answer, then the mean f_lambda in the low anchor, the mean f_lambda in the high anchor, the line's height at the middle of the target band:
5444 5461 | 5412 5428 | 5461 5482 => -2.1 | 19.9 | 19.7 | 19.8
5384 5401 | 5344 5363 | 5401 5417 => -2.6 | 20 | 19.5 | 19.6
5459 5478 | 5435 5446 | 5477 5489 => 0.0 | 20.7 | 19.5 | 19.9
